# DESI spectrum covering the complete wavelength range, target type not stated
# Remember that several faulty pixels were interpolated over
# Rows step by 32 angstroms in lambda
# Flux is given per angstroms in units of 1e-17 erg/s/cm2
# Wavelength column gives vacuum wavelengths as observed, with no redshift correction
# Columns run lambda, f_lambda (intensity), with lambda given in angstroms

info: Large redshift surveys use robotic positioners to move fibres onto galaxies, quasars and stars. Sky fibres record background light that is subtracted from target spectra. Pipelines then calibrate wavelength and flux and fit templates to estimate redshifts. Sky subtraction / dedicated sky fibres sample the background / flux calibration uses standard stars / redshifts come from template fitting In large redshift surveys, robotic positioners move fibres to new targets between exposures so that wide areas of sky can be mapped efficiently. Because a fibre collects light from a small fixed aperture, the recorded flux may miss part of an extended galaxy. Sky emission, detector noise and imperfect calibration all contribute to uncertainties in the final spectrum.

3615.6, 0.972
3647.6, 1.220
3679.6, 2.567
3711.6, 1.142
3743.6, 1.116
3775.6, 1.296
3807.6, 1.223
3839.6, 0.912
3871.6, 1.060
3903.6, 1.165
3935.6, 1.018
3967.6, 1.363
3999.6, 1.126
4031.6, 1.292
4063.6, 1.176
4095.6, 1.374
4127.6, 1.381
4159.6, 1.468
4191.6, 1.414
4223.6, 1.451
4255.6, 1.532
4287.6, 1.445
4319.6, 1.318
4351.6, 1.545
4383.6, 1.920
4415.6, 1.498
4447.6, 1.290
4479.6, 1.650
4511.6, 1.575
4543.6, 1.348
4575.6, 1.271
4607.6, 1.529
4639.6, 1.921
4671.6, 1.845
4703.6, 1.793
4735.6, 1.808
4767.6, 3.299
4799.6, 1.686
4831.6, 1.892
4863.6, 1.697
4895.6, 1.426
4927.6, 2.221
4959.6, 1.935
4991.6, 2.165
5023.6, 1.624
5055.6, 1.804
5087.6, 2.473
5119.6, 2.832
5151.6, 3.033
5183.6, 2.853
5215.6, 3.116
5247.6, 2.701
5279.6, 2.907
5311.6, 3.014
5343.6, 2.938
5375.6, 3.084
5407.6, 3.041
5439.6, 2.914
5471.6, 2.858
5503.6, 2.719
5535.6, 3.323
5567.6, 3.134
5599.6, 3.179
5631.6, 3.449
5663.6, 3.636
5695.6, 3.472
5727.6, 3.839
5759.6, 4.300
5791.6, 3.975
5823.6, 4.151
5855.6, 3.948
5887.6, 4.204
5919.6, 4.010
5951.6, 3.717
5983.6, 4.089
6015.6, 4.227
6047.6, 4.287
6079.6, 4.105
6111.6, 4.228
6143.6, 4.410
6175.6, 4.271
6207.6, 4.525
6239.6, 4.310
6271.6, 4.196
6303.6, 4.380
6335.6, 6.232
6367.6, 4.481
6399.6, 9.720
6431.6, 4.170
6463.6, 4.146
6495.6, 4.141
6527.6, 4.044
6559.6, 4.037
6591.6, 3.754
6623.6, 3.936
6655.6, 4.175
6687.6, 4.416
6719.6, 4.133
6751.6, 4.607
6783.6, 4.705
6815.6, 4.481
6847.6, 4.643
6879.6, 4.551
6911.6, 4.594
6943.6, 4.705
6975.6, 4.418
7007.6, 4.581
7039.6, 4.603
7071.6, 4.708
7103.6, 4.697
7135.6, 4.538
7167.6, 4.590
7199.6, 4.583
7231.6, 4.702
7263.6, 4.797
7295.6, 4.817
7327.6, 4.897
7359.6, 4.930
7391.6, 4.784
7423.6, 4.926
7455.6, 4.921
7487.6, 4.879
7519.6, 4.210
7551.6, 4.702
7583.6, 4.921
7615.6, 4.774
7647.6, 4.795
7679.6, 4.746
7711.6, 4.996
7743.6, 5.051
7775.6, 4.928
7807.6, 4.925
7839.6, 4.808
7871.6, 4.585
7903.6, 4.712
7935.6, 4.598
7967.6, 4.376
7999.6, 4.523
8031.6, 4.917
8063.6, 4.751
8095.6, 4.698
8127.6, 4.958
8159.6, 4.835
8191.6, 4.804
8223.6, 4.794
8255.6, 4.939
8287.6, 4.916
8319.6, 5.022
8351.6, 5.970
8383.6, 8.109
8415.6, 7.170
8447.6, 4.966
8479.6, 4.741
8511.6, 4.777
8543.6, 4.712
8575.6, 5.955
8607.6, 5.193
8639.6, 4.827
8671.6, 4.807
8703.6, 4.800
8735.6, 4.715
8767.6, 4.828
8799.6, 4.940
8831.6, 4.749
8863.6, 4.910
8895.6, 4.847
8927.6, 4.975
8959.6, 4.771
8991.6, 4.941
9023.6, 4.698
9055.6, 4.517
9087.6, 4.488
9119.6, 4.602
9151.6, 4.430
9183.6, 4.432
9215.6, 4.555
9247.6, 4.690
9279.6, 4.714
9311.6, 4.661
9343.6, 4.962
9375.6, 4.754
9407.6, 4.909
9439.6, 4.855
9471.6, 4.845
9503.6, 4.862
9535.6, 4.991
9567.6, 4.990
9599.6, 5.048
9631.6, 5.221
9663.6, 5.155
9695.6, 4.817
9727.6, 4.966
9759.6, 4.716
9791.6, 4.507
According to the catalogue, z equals 0.276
